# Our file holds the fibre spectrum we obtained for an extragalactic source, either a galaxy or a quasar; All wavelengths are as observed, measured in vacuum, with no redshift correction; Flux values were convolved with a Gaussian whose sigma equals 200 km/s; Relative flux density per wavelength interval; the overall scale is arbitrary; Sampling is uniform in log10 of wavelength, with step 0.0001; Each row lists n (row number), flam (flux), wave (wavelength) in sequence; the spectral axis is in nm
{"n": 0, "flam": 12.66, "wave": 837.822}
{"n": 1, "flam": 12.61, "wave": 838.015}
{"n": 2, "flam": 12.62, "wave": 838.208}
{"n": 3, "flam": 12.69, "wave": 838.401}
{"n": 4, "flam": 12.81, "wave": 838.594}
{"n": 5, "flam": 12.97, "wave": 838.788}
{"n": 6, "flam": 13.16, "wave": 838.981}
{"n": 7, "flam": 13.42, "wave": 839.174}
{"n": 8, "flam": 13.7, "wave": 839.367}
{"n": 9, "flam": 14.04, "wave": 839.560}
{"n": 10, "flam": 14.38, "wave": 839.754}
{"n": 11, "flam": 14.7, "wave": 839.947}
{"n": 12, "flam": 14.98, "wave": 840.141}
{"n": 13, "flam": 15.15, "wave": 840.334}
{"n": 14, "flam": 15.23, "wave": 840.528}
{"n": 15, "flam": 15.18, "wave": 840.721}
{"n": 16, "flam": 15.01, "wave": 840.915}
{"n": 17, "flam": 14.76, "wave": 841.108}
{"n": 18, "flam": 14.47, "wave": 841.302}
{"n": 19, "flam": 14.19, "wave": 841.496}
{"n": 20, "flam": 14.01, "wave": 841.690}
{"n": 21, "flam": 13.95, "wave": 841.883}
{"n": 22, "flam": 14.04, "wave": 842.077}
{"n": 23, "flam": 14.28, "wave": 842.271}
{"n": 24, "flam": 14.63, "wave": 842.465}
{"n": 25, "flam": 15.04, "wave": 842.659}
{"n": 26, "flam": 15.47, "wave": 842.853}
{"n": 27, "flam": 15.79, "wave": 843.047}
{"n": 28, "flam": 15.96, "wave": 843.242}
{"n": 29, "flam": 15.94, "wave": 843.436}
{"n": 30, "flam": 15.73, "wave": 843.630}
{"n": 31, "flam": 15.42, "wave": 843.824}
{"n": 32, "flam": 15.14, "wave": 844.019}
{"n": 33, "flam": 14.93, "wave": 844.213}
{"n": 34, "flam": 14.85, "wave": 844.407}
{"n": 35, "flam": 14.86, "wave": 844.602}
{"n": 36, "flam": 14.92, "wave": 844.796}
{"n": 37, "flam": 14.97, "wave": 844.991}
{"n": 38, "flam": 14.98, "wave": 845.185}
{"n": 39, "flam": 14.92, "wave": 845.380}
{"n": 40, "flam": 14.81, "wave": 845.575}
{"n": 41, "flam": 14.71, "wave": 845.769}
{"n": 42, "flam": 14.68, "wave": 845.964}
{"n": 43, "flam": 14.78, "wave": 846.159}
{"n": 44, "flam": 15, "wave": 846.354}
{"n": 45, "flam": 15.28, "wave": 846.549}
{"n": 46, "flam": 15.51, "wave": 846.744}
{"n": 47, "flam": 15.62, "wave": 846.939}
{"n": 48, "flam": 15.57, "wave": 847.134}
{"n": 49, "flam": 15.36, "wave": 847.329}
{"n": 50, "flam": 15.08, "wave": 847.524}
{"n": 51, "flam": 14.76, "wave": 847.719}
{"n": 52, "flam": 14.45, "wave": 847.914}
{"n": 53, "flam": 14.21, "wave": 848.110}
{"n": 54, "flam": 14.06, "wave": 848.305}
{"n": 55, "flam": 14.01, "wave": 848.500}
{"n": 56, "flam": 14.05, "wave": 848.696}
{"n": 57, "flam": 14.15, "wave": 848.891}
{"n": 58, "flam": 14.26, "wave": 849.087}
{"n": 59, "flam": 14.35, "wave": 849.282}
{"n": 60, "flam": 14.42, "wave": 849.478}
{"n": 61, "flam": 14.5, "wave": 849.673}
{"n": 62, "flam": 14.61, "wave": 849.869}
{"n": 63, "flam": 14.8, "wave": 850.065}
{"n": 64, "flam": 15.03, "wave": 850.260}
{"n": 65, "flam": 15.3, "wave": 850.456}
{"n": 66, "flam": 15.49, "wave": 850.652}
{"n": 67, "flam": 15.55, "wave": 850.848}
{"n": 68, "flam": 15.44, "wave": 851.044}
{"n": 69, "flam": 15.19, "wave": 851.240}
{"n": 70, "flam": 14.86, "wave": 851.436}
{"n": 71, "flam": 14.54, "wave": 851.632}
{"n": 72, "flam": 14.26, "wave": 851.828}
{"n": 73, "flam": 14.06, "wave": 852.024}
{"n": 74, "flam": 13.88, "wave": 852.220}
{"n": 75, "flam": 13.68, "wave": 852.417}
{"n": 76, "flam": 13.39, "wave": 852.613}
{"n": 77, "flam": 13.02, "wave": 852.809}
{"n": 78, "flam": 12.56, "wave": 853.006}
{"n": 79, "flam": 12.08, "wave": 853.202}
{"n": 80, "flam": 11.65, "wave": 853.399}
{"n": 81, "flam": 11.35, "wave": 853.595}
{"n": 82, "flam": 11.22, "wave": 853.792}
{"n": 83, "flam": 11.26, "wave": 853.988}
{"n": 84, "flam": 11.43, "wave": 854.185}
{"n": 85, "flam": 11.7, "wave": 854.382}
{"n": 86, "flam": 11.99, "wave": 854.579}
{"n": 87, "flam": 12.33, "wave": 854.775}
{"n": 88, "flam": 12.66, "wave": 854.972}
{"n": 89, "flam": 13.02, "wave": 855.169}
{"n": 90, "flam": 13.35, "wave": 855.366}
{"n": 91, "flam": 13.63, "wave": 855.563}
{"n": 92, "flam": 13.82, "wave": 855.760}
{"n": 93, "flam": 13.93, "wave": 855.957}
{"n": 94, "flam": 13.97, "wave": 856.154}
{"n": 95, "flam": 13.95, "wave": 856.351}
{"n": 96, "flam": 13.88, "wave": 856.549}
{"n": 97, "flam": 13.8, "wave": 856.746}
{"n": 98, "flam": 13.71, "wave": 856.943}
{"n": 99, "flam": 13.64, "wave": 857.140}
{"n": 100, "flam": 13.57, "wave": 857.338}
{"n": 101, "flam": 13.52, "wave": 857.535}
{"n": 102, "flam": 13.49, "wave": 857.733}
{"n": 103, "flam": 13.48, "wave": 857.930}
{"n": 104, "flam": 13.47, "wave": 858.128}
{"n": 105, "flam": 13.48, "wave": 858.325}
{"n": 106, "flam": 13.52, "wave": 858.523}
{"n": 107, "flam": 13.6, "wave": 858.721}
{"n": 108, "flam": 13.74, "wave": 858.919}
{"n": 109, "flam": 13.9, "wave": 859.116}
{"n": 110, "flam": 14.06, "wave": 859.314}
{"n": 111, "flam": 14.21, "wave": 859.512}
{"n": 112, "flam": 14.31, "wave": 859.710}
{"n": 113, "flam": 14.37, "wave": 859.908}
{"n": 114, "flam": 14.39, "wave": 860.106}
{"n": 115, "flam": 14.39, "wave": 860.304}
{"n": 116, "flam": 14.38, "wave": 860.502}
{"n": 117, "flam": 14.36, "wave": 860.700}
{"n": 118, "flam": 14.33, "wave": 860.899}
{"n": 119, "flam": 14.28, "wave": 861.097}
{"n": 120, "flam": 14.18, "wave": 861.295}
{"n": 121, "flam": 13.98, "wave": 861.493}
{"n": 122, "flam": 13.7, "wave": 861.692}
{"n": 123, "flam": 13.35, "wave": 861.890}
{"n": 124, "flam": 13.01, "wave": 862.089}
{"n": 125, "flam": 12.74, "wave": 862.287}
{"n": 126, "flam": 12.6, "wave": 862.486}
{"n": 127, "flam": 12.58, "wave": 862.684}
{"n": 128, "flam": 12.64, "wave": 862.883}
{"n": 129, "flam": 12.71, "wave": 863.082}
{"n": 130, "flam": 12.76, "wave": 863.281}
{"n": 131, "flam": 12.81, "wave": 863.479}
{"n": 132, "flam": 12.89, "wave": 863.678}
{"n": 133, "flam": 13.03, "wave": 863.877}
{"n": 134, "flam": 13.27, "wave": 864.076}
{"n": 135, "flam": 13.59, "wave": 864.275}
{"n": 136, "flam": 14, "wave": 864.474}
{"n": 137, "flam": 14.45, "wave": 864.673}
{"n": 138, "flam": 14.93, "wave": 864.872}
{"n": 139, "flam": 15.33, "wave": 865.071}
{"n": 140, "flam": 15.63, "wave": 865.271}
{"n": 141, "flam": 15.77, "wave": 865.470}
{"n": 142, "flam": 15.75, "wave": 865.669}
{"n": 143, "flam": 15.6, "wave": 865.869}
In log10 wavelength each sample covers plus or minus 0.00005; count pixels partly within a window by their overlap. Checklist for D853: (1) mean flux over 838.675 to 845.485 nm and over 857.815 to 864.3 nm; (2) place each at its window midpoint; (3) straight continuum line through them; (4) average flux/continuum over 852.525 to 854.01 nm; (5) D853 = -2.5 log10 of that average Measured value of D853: 0.16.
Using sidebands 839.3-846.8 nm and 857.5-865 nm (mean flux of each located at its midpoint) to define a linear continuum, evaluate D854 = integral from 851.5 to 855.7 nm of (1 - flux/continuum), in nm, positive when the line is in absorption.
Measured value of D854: 0.423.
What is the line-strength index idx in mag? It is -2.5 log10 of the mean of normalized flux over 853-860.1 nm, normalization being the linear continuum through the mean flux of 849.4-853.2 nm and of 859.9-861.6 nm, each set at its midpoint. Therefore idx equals 0.09 mag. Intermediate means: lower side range 14.4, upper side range 14.3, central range 13.2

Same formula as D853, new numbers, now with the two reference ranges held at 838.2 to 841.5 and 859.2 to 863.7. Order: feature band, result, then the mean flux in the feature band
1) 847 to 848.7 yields -0.056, 14.7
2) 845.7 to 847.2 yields -0.087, 15.1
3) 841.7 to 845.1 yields -0.074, 15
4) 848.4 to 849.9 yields -0.029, 14.3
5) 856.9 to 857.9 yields 0.011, 13.6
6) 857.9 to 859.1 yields 0.009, 13.6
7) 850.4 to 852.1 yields -0.084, 15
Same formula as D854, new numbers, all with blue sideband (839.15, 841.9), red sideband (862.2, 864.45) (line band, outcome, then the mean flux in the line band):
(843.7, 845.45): -0.095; 15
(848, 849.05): -0.011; 14.1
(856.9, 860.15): -0.131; 13.8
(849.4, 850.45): -0.066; 14.7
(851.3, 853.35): 0.012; 13.6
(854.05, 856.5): 0.091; 13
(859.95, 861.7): -0.156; 14.3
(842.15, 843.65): -0.100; 15.3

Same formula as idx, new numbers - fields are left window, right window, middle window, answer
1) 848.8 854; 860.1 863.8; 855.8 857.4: -0.01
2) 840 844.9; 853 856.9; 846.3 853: -0.07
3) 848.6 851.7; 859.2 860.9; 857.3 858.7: 0.07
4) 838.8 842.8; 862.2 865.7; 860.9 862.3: 0.01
